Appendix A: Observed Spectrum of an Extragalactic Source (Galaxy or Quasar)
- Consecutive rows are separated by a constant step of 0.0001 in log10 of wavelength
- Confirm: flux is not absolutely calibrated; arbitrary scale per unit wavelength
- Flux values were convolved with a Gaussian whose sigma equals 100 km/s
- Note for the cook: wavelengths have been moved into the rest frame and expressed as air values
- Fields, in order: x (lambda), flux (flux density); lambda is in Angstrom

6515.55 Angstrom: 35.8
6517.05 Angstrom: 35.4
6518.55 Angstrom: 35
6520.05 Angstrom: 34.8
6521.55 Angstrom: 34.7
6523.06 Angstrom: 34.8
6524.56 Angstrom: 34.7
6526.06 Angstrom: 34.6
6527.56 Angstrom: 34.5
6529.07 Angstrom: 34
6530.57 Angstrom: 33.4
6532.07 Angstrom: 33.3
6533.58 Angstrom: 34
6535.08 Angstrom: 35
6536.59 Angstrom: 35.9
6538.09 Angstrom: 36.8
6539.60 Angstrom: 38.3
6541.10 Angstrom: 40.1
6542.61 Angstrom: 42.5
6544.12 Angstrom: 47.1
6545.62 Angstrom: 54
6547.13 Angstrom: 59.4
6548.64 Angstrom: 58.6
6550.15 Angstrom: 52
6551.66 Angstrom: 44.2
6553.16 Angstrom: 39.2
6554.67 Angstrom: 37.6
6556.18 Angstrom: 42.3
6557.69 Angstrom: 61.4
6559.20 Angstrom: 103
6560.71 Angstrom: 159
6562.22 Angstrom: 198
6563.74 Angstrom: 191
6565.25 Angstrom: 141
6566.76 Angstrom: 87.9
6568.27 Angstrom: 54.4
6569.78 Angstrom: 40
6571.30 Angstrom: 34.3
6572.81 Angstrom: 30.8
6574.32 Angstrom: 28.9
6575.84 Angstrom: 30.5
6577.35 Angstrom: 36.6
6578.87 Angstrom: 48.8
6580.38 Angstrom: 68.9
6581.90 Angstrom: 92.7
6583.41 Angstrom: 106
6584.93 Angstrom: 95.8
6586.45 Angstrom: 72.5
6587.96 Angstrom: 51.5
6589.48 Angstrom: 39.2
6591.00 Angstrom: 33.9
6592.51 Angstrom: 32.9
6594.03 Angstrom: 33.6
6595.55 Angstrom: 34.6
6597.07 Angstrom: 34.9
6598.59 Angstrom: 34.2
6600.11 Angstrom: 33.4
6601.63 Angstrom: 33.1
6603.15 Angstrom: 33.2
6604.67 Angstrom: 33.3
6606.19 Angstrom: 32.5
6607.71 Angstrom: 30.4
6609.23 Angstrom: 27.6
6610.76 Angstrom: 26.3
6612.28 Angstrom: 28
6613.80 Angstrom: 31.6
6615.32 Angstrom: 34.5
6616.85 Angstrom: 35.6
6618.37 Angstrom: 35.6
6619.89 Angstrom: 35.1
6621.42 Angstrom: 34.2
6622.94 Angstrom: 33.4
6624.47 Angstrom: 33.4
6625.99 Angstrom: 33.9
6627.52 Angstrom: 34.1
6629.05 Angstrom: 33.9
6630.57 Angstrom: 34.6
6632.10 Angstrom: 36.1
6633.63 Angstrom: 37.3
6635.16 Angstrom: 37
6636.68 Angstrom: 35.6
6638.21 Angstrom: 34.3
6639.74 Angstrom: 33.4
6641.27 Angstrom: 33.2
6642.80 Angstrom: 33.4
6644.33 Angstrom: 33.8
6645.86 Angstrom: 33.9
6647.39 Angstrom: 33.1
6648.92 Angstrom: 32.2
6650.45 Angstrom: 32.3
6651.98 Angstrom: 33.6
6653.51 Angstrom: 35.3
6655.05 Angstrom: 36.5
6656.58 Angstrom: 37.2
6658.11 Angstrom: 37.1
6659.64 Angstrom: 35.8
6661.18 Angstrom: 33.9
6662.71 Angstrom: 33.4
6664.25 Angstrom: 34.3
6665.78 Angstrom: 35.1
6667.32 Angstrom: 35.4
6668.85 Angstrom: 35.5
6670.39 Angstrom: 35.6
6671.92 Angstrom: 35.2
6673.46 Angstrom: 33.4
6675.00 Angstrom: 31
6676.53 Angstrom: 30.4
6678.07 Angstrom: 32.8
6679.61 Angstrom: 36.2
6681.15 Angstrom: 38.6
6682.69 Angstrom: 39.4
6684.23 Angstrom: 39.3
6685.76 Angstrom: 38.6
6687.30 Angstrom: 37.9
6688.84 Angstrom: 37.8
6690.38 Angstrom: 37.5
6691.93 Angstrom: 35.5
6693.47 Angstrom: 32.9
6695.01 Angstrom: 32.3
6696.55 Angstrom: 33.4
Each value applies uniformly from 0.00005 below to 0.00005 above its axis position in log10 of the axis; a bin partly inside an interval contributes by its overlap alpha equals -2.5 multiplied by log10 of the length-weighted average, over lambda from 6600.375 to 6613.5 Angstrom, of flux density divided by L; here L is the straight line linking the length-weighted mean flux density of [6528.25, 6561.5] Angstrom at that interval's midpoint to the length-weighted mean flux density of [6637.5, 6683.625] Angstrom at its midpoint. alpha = 0.35 mag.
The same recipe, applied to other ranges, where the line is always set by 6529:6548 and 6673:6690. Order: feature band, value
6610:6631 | 0.15 mag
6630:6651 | 0.09 mag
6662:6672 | 0.05 mag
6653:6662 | 0.03 mag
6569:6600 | -0.24 mag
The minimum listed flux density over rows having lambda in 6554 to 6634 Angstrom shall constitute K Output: 26.3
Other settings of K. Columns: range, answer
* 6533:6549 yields 34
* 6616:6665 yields 32.2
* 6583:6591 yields 33.9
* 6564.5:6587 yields 28.9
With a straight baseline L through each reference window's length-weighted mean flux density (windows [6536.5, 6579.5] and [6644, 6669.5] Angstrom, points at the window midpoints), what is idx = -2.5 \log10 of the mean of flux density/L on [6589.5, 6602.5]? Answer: 0.49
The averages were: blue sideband 65.1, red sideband 34.6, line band 34.1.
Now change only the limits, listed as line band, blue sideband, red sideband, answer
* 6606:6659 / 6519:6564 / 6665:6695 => 0.245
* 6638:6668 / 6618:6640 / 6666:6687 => 0.026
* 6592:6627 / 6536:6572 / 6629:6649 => 0.383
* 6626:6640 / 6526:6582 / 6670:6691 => 0.267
